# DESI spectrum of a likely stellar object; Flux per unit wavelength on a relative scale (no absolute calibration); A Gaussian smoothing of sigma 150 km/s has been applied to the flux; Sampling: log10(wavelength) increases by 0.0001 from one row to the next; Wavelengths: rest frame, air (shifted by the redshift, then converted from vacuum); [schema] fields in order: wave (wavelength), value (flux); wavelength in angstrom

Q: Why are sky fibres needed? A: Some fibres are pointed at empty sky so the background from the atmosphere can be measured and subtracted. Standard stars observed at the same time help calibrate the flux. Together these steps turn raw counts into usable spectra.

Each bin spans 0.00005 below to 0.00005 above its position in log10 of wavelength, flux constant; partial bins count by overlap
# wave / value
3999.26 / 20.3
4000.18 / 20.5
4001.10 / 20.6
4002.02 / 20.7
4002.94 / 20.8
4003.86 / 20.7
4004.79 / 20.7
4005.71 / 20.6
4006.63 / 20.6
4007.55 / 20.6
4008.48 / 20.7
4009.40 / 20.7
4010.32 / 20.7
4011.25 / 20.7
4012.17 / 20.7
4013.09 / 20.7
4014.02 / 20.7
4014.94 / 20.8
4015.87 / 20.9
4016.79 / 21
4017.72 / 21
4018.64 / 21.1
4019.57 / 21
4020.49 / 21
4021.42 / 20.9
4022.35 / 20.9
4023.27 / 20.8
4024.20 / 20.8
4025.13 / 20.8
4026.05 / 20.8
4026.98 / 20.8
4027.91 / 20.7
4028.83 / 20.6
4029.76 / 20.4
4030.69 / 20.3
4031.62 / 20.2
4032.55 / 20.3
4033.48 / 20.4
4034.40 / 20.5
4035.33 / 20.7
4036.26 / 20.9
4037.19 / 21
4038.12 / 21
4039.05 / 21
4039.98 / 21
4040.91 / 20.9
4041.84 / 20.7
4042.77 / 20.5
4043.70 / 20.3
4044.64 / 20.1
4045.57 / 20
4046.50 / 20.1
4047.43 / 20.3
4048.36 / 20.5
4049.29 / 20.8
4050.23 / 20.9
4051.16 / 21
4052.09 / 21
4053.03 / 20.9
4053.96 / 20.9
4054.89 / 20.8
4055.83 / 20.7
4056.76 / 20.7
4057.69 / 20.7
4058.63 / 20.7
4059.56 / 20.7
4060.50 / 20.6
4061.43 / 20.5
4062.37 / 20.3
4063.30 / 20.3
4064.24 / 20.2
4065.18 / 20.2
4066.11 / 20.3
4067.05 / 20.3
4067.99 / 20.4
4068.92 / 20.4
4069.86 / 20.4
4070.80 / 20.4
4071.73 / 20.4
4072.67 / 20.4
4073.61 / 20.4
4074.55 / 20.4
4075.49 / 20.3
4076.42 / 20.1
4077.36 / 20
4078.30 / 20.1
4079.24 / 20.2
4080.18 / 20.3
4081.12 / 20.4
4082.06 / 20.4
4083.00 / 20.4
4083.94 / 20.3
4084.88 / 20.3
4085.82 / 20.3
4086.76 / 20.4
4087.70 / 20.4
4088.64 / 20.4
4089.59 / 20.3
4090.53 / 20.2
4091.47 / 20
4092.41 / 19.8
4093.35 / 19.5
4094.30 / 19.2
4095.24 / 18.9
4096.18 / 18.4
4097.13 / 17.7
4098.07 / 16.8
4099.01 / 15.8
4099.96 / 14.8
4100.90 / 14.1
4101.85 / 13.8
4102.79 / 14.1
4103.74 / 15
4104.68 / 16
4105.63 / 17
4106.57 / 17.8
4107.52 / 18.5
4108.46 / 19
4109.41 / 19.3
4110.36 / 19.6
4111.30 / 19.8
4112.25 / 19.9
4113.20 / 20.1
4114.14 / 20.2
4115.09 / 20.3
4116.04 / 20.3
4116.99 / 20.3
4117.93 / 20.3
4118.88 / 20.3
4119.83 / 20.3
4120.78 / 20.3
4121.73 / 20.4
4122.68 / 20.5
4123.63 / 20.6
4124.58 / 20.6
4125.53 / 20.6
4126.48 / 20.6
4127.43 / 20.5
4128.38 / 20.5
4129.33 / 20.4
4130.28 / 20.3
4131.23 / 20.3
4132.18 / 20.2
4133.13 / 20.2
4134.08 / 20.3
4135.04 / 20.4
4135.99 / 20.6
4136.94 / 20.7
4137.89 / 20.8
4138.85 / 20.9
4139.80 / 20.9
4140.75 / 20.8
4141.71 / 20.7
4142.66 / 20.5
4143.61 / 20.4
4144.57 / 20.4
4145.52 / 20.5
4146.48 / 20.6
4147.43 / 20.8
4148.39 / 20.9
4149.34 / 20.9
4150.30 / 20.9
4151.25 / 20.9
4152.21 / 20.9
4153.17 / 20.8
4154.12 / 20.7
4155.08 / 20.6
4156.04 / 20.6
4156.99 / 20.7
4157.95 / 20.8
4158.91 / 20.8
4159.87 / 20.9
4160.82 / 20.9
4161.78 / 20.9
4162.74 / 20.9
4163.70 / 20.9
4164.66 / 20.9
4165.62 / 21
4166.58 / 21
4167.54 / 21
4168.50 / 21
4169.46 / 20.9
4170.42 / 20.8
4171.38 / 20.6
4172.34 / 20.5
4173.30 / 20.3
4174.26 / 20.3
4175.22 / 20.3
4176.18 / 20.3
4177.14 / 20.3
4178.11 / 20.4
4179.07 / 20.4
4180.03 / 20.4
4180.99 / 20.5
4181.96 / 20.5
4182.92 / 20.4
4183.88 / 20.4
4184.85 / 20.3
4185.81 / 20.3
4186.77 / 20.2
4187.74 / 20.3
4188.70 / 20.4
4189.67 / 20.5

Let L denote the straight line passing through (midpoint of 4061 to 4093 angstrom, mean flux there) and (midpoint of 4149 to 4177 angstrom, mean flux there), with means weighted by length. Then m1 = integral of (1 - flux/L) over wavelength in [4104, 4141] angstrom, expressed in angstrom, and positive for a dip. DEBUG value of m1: 1.0 angstrom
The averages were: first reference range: 20.3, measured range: 20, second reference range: 20.8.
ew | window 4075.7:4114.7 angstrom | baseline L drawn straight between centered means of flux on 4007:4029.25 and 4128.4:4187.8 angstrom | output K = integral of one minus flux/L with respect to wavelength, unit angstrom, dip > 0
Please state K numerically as 3.6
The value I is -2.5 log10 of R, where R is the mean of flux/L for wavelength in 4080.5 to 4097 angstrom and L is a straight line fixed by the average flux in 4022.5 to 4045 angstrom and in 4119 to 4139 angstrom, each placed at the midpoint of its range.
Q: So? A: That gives 0.03 mag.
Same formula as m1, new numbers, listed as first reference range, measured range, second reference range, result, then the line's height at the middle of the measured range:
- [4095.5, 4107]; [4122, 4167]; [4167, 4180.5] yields -4.8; 18.7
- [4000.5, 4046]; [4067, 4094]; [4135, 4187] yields 0.6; 20.7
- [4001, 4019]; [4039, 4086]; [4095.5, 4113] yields -4.4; 18.7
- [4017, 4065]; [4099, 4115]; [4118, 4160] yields 2.4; 20.6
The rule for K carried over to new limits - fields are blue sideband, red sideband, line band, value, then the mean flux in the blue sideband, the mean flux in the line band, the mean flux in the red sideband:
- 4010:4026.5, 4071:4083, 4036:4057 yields -0.11 angstrom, 20.8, 20.7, 20.3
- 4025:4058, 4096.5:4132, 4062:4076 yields -0.26 angstrom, 20.6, 20.3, 18.8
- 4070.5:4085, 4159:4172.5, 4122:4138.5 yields 0.13 angstrom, 20.3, 20.5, 20.9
